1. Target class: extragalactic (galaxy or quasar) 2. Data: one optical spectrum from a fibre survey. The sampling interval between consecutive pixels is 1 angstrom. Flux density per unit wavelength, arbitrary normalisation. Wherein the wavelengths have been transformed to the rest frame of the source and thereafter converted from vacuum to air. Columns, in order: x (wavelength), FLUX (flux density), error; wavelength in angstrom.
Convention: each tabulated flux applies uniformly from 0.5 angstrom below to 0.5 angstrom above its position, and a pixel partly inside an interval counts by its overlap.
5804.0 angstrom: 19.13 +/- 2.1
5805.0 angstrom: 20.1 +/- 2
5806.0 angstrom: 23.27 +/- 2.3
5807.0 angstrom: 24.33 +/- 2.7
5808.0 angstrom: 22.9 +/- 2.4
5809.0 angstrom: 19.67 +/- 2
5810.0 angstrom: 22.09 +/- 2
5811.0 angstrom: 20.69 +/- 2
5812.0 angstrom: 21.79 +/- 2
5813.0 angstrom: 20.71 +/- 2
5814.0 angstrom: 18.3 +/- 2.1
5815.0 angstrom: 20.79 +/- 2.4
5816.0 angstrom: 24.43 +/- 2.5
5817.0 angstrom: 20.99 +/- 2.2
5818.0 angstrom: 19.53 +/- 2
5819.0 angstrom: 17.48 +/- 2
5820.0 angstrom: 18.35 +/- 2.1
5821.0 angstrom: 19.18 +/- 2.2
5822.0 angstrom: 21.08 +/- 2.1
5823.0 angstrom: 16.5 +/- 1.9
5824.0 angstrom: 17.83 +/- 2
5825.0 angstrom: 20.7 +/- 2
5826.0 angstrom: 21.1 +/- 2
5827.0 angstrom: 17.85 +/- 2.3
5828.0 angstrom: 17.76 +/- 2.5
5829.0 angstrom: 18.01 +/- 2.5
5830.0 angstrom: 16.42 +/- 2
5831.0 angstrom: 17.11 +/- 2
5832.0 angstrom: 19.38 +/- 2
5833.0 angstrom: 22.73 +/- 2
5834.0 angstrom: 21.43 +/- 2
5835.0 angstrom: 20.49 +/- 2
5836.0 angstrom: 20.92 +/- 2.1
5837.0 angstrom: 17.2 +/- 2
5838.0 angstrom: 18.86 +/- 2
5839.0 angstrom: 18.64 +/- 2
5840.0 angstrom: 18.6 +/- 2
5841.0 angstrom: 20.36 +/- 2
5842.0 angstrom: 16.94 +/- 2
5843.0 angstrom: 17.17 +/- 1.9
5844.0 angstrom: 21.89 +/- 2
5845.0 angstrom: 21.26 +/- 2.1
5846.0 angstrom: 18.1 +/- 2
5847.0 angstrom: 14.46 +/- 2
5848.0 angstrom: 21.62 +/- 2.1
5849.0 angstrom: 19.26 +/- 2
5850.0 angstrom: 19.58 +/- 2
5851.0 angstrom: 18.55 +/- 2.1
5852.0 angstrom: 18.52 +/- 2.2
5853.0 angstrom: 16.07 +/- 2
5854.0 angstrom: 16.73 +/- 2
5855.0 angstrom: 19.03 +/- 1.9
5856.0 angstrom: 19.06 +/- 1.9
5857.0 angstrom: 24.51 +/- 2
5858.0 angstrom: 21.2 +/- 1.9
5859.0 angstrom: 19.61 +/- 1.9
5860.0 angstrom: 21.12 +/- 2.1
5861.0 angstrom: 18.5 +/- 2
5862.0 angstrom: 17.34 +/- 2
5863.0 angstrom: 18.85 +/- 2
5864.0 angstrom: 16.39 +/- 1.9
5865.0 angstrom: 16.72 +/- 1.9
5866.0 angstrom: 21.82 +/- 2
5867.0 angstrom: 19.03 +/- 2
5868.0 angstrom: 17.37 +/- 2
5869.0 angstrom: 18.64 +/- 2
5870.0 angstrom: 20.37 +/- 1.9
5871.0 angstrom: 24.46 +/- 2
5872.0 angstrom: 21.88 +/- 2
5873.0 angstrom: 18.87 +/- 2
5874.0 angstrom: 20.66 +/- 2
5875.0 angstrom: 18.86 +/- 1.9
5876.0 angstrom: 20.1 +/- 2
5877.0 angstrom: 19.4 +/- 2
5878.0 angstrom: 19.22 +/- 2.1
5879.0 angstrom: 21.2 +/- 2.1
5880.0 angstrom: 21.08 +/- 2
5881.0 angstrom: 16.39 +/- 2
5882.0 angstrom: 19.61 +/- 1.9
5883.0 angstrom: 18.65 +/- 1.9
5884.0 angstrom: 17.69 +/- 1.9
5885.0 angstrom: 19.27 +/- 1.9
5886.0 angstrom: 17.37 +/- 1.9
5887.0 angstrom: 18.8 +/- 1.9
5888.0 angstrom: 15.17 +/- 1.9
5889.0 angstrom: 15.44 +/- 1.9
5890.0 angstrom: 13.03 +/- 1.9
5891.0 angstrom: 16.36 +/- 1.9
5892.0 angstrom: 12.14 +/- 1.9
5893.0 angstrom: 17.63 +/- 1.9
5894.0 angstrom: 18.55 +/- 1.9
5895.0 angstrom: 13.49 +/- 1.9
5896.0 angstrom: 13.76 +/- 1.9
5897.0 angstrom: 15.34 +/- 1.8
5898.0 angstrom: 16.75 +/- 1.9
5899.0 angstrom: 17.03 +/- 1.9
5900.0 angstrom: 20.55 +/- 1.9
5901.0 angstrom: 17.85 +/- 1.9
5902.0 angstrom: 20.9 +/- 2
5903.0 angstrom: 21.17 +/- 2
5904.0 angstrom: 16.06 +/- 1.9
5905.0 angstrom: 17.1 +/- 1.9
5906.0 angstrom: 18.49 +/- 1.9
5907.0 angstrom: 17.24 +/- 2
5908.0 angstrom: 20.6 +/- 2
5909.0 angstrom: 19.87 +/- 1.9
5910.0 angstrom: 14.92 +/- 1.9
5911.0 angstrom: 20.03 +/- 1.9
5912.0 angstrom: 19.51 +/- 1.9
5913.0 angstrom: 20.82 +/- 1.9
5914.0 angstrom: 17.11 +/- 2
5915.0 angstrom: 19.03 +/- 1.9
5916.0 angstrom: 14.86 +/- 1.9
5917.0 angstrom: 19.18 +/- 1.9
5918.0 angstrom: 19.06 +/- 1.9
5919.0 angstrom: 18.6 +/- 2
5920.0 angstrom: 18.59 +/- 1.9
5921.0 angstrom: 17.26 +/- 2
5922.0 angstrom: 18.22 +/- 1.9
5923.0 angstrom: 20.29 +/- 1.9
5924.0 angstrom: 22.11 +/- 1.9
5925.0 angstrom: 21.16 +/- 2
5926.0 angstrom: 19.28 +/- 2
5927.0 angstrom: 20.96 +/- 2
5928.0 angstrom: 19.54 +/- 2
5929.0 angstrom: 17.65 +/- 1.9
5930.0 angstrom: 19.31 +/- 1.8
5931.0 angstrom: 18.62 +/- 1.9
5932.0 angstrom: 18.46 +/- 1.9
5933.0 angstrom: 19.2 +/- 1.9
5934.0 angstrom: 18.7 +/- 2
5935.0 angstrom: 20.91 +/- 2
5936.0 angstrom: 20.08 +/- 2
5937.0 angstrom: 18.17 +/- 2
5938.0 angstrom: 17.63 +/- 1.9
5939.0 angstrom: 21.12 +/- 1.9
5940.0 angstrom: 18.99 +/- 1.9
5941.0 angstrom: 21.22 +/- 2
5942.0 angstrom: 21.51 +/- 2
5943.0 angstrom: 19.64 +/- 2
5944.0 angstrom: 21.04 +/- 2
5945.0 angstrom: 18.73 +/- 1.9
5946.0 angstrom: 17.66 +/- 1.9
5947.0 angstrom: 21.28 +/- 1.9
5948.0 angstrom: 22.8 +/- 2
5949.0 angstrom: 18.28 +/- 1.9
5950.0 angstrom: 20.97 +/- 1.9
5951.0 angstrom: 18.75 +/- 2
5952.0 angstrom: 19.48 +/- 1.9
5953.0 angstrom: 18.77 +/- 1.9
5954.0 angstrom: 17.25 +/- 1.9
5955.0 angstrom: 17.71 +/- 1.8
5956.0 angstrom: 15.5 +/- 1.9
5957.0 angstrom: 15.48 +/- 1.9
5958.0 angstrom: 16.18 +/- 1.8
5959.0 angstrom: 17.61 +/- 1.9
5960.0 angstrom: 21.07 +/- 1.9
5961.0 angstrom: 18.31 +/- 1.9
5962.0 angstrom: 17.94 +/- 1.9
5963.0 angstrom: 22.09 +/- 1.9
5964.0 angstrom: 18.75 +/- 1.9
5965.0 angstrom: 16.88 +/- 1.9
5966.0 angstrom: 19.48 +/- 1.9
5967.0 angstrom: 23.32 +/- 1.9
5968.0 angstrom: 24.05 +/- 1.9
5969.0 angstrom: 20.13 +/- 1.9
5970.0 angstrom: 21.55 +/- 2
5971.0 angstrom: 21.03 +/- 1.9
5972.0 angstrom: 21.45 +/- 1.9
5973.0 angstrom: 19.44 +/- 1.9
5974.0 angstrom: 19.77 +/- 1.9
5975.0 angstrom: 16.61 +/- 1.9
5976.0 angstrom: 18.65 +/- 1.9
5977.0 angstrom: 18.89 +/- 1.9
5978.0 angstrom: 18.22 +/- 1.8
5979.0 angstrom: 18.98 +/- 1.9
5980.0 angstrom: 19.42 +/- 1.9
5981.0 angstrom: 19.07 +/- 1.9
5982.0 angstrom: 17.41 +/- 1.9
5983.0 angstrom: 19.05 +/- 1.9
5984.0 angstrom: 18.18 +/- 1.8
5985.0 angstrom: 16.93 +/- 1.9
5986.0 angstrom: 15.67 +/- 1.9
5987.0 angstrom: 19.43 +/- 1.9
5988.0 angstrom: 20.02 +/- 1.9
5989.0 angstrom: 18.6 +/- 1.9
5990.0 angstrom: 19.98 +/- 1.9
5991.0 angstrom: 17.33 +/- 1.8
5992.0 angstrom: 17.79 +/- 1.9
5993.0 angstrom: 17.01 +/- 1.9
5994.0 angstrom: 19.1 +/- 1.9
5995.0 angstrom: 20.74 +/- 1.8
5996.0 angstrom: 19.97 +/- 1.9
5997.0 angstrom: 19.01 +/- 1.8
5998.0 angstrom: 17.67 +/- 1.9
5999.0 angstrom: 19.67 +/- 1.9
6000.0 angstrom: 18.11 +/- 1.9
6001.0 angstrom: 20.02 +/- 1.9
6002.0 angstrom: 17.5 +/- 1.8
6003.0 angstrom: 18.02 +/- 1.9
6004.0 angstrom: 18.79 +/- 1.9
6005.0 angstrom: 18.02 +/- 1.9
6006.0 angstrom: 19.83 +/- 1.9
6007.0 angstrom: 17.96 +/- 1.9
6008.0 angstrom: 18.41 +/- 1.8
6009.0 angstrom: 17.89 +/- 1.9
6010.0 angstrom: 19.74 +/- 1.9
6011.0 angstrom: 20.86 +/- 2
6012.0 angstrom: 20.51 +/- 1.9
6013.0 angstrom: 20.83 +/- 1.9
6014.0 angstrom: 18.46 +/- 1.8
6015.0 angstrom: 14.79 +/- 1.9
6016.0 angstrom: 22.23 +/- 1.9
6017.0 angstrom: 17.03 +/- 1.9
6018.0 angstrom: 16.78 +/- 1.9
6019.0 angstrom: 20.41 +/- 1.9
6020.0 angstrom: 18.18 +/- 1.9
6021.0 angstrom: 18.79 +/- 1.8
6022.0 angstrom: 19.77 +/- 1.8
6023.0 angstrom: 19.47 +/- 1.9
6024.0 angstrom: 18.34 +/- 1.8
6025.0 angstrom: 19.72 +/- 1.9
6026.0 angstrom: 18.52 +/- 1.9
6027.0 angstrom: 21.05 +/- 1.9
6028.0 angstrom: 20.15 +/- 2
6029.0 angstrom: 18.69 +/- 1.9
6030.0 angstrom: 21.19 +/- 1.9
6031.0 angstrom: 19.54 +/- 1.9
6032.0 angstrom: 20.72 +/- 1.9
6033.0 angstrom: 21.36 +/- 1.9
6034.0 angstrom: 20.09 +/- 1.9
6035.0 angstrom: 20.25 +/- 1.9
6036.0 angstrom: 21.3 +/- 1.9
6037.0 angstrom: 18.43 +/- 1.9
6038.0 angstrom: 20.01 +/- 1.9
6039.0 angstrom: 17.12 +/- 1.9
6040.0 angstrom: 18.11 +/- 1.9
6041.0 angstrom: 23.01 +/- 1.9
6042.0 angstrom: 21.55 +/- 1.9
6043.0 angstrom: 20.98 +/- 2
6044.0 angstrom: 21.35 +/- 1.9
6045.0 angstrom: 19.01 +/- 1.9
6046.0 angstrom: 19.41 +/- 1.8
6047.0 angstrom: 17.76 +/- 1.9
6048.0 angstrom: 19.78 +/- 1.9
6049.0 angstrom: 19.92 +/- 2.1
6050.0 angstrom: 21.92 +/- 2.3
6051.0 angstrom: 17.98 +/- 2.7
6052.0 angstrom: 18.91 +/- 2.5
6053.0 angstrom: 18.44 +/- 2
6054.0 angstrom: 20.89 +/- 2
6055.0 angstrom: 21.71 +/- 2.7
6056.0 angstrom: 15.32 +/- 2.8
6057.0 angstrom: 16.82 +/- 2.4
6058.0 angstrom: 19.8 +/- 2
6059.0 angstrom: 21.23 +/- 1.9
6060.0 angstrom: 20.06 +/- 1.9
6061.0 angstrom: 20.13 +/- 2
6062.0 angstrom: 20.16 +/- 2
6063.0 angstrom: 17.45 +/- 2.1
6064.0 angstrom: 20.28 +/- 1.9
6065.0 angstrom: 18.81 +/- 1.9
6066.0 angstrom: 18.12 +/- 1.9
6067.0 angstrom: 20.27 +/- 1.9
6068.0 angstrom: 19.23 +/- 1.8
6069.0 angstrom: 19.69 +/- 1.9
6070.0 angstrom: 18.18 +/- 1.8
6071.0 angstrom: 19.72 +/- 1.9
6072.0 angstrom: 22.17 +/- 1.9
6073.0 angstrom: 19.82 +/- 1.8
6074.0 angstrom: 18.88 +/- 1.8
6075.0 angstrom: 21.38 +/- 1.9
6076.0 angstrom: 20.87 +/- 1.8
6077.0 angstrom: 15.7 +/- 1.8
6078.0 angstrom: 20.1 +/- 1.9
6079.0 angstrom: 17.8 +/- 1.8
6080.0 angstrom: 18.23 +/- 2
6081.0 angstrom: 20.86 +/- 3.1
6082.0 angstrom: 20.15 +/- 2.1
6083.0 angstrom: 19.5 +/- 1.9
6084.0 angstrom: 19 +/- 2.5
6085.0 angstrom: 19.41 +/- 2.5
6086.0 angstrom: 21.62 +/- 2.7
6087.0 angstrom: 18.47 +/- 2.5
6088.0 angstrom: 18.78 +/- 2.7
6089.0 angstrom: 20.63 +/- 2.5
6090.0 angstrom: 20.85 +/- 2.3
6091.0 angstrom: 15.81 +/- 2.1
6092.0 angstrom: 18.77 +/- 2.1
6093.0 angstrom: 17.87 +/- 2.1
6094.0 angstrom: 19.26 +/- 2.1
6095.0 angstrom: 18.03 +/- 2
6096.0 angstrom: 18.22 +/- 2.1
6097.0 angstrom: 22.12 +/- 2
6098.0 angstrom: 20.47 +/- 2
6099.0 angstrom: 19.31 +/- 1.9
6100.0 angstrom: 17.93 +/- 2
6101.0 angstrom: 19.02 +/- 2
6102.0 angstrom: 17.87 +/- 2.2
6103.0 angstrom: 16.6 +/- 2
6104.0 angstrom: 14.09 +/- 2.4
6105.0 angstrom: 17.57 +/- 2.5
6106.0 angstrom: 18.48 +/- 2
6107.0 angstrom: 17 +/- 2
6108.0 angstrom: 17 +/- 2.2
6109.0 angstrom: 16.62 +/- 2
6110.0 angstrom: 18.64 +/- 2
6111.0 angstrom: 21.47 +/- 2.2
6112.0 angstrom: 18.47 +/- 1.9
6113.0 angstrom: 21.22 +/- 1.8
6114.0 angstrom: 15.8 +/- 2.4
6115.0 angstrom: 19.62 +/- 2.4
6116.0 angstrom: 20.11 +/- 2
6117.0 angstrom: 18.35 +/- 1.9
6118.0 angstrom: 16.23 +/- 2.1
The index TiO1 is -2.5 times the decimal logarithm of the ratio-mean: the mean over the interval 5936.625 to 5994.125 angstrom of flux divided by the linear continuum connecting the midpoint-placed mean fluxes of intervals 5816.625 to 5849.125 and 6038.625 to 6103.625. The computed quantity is 0.01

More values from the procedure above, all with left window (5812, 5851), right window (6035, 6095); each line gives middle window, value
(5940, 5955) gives -0.02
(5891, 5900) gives 0.21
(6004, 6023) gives 0.03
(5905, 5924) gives 0.04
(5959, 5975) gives -0.04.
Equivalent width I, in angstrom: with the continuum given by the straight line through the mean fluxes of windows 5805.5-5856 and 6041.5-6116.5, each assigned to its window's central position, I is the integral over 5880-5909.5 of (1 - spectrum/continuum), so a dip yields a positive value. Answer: 3.1 angstrom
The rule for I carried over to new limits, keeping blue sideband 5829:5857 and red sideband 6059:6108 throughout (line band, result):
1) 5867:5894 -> 0.76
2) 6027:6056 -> -1.34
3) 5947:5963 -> 0.34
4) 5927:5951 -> -0.79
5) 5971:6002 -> 0.44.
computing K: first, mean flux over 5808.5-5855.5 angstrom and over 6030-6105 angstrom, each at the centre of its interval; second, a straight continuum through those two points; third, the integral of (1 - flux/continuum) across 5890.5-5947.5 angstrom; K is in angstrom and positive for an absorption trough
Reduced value 2.1 angstrom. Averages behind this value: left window 19.3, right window 19.4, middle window 18.6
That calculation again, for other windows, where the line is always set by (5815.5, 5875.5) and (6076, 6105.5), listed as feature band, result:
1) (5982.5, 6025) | 0.5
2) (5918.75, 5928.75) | -0.2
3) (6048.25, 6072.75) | -0.8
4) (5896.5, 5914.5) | 0.7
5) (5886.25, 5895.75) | 1.8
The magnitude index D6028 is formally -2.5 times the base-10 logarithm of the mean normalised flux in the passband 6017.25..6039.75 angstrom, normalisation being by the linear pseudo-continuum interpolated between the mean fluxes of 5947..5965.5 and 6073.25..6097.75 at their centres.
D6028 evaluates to -0.029 mag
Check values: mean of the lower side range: 18.6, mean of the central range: 19.5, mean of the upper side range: 19.3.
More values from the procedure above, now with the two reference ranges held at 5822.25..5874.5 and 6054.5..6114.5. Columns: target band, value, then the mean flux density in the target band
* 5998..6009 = 0.03 mag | 18.6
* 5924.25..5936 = -0.02 mag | 19.5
